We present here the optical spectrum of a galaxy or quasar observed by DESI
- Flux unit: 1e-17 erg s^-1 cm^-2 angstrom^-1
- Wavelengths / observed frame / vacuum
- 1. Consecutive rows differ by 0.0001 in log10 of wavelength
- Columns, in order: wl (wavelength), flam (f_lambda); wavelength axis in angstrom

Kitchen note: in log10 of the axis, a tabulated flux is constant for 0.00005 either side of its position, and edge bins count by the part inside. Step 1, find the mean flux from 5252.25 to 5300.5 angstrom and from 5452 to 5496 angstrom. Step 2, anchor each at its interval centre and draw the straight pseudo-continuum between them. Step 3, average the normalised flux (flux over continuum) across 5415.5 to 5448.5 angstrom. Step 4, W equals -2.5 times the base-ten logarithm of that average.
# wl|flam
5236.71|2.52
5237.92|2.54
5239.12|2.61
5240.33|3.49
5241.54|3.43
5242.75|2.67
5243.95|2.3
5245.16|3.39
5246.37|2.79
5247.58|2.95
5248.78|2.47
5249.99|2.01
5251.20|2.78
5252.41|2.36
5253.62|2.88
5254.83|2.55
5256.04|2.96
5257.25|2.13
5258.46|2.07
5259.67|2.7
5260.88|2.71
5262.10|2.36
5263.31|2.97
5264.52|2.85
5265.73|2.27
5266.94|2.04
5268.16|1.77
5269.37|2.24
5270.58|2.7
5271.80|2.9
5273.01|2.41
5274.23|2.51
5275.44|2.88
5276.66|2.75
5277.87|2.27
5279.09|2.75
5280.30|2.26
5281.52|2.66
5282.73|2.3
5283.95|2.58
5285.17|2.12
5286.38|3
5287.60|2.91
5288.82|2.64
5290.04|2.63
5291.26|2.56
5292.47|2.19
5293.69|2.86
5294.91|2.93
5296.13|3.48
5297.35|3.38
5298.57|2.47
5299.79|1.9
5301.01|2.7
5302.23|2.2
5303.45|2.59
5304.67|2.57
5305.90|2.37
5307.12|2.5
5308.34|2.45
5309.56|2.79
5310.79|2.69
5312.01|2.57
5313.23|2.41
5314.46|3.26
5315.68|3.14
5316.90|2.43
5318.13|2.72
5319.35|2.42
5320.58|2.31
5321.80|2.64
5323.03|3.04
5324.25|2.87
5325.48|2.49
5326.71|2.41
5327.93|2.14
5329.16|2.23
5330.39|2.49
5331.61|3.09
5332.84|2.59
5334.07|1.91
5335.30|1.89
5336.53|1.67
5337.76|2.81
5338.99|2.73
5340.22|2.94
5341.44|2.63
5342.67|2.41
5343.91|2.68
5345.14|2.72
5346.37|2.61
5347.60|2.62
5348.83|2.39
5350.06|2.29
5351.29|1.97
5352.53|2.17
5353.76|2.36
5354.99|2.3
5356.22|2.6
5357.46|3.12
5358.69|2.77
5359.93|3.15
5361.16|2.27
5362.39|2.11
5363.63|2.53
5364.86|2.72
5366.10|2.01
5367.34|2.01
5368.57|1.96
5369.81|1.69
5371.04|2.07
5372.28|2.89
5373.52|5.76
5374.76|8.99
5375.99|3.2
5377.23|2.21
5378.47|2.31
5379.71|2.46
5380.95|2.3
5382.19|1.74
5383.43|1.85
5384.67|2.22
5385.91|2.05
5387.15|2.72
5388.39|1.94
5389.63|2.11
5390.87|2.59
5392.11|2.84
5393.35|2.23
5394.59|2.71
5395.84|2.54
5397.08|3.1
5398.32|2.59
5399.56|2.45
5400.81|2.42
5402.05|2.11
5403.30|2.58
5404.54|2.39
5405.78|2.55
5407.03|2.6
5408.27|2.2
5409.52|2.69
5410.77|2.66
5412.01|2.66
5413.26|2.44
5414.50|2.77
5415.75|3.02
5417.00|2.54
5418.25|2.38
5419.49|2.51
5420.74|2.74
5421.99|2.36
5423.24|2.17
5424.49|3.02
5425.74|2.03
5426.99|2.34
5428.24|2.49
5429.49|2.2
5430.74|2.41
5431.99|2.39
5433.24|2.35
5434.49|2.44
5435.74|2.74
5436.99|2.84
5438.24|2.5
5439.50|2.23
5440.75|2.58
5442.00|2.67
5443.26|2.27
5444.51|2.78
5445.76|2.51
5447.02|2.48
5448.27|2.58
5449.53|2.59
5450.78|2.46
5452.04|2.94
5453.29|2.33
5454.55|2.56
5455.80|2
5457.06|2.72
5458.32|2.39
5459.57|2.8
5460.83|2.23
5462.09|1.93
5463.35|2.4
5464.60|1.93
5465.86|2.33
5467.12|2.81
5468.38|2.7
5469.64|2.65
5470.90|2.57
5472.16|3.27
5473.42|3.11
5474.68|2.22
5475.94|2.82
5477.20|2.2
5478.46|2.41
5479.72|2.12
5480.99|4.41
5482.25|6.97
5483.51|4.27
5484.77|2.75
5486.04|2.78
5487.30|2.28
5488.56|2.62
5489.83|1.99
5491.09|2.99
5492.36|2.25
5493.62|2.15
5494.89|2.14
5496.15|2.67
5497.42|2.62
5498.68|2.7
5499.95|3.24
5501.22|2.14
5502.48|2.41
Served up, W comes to 0.08 mag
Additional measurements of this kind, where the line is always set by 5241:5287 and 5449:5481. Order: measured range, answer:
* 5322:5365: 0.023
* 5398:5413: 0.026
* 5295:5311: -0.027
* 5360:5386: -0.082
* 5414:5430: 0.018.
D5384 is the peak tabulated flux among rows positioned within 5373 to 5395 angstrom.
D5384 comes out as 8.99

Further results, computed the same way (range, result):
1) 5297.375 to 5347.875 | 3.26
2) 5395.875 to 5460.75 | 3.1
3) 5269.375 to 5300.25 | 3.48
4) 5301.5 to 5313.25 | 2.79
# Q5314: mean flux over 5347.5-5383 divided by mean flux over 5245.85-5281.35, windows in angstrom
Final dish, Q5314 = 1.08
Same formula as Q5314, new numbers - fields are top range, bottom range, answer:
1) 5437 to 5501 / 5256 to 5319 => 1.04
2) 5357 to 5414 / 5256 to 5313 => 1.03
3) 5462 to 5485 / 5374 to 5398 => 1.08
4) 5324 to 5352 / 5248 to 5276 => 0.98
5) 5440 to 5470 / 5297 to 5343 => 0.98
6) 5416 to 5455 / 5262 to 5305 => 0.97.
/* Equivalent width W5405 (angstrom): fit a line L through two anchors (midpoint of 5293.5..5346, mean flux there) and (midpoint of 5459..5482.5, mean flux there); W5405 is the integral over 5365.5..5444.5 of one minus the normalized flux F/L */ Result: 3.06 angstrom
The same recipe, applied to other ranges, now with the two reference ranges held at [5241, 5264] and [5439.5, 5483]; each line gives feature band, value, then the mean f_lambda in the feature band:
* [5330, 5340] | 1.0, 2.42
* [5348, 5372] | 2.9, 2.35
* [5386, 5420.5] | 2.0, 2.53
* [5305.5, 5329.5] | 0.6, 2.6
